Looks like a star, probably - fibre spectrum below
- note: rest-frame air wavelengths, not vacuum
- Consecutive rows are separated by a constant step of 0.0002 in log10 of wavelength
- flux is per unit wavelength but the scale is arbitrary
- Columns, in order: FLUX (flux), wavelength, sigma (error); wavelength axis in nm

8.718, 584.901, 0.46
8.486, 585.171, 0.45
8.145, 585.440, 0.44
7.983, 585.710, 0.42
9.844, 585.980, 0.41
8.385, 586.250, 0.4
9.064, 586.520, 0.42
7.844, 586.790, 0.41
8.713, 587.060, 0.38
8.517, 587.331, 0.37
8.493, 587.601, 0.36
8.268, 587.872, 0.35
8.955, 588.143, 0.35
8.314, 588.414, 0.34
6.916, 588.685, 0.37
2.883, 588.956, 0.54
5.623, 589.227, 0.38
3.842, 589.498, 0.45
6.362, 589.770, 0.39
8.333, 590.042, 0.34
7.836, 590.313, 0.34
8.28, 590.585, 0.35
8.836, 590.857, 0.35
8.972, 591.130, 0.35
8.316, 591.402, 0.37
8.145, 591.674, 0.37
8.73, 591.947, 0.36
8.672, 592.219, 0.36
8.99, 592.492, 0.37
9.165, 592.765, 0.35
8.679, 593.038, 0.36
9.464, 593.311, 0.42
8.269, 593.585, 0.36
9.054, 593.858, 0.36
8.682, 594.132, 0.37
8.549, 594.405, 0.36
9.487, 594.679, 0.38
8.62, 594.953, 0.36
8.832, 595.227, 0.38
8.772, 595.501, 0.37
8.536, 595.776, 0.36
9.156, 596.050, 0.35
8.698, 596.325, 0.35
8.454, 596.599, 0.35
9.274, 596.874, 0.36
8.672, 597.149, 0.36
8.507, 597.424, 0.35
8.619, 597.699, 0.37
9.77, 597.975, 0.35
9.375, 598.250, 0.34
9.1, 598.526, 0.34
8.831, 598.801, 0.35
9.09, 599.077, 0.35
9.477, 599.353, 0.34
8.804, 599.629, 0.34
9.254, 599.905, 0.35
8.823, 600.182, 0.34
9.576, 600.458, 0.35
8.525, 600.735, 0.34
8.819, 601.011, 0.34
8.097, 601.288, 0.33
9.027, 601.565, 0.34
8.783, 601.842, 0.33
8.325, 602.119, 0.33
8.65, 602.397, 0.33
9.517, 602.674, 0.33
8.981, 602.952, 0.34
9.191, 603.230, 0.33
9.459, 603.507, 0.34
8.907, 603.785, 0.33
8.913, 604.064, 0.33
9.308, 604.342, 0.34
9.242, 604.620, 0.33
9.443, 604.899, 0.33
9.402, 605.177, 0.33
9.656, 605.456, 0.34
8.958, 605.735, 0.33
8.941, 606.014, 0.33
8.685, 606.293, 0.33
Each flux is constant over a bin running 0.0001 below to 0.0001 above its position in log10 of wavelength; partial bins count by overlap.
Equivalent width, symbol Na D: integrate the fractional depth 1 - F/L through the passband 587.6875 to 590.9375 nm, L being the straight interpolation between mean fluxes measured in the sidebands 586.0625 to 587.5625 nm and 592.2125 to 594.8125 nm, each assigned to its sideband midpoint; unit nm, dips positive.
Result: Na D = 0.620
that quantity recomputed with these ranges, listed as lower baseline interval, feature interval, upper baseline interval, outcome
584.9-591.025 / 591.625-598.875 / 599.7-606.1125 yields -0.43 nm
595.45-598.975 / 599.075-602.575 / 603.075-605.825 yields 0.08 nm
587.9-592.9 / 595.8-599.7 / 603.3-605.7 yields -0.22 nm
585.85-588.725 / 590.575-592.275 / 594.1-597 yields 0.02 nm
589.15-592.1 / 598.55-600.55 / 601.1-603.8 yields -0.12 nm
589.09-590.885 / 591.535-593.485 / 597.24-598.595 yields -0.32 nm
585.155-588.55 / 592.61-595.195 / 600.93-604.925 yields -0.05 nm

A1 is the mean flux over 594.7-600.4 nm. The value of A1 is 8.95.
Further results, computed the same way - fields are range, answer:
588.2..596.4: 8.11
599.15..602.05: 8.91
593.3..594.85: 8.86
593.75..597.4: 8.82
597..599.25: 9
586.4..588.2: 8.53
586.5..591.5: 7.56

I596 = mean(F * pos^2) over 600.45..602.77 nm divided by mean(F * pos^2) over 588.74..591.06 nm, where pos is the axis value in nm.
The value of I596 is 1.4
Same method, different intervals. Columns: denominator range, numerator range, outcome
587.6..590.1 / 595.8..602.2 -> 1.39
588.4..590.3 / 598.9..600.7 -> 1.57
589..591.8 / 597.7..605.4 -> 1.29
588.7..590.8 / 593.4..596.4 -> 1.42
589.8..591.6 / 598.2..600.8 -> 1.13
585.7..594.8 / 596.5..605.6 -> 1.15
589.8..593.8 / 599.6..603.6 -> 1.08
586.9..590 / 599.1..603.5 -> 1.33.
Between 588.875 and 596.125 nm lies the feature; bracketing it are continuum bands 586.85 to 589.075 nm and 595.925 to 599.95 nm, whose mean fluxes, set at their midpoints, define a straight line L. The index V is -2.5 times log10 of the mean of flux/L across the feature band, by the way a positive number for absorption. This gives 0.02 mag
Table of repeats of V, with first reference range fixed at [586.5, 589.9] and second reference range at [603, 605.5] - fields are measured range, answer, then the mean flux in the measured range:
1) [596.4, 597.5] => -0.06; 8.74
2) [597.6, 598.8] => -0.09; 9.19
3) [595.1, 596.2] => -0.09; 8.82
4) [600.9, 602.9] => 0.02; 8.75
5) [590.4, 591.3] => -0.15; 8.63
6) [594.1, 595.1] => -0.11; 8.85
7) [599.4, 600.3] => -0.04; 9.01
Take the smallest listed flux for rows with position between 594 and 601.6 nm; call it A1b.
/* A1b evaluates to 8.097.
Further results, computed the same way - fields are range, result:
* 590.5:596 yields 8.145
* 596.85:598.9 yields 8.507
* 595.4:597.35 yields 8.454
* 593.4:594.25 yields 8.269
